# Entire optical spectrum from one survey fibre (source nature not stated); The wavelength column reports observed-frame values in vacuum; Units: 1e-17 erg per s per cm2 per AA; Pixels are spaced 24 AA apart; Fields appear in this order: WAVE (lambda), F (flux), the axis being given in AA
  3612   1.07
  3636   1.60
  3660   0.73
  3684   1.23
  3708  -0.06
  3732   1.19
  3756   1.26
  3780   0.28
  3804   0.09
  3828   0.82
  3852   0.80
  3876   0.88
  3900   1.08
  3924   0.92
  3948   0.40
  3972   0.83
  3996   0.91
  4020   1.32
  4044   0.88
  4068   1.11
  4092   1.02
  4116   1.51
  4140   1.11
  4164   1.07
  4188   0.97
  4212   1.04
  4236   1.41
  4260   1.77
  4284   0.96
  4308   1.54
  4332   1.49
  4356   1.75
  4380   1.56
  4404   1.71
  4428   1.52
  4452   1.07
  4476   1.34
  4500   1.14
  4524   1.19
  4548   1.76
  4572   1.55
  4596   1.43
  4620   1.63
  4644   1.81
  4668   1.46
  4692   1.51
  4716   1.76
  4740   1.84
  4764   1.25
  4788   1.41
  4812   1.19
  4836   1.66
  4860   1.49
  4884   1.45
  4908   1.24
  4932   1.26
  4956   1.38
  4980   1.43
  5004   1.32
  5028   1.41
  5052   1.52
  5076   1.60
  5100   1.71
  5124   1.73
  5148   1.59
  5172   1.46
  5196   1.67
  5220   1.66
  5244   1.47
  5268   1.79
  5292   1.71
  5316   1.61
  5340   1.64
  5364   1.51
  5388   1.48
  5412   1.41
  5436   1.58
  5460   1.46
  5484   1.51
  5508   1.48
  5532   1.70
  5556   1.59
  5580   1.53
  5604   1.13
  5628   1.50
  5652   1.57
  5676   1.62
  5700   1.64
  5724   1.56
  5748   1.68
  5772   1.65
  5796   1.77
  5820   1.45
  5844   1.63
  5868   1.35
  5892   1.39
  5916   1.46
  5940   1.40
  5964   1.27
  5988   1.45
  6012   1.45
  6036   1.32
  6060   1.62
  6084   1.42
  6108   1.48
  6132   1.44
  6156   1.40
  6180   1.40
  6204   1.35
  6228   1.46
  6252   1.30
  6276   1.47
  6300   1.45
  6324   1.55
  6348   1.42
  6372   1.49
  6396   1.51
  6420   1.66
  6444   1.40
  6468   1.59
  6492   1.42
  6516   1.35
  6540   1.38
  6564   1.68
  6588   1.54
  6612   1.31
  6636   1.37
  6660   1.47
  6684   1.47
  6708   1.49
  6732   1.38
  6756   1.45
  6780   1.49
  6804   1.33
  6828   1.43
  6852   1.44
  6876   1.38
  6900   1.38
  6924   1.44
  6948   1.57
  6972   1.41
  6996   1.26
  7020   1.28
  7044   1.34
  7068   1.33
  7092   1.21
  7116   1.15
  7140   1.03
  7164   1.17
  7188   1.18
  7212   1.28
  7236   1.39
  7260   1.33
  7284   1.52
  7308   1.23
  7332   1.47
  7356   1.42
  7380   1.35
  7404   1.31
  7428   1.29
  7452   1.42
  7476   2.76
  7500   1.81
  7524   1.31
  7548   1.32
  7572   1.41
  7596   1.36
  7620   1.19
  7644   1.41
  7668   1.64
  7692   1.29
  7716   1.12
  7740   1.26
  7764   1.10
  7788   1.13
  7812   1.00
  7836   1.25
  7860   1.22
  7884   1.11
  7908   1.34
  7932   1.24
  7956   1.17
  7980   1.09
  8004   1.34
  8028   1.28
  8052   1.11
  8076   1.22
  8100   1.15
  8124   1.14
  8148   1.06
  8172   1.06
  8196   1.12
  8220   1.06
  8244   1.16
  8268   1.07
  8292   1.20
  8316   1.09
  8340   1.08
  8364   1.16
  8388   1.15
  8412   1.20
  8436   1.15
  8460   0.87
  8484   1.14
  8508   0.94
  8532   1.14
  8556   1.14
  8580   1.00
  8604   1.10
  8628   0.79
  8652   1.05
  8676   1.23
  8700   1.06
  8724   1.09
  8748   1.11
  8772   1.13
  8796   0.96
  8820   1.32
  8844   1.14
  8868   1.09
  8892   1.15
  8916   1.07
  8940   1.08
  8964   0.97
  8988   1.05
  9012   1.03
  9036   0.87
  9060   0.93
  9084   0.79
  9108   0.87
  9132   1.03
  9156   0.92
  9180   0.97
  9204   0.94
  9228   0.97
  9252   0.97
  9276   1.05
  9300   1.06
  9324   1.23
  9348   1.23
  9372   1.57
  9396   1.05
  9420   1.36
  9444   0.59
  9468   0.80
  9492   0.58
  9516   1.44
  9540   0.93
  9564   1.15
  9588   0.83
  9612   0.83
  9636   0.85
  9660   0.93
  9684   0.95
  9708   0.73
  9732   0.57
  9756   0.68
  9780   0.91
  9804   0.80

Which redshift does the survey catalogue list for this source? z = 0.14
